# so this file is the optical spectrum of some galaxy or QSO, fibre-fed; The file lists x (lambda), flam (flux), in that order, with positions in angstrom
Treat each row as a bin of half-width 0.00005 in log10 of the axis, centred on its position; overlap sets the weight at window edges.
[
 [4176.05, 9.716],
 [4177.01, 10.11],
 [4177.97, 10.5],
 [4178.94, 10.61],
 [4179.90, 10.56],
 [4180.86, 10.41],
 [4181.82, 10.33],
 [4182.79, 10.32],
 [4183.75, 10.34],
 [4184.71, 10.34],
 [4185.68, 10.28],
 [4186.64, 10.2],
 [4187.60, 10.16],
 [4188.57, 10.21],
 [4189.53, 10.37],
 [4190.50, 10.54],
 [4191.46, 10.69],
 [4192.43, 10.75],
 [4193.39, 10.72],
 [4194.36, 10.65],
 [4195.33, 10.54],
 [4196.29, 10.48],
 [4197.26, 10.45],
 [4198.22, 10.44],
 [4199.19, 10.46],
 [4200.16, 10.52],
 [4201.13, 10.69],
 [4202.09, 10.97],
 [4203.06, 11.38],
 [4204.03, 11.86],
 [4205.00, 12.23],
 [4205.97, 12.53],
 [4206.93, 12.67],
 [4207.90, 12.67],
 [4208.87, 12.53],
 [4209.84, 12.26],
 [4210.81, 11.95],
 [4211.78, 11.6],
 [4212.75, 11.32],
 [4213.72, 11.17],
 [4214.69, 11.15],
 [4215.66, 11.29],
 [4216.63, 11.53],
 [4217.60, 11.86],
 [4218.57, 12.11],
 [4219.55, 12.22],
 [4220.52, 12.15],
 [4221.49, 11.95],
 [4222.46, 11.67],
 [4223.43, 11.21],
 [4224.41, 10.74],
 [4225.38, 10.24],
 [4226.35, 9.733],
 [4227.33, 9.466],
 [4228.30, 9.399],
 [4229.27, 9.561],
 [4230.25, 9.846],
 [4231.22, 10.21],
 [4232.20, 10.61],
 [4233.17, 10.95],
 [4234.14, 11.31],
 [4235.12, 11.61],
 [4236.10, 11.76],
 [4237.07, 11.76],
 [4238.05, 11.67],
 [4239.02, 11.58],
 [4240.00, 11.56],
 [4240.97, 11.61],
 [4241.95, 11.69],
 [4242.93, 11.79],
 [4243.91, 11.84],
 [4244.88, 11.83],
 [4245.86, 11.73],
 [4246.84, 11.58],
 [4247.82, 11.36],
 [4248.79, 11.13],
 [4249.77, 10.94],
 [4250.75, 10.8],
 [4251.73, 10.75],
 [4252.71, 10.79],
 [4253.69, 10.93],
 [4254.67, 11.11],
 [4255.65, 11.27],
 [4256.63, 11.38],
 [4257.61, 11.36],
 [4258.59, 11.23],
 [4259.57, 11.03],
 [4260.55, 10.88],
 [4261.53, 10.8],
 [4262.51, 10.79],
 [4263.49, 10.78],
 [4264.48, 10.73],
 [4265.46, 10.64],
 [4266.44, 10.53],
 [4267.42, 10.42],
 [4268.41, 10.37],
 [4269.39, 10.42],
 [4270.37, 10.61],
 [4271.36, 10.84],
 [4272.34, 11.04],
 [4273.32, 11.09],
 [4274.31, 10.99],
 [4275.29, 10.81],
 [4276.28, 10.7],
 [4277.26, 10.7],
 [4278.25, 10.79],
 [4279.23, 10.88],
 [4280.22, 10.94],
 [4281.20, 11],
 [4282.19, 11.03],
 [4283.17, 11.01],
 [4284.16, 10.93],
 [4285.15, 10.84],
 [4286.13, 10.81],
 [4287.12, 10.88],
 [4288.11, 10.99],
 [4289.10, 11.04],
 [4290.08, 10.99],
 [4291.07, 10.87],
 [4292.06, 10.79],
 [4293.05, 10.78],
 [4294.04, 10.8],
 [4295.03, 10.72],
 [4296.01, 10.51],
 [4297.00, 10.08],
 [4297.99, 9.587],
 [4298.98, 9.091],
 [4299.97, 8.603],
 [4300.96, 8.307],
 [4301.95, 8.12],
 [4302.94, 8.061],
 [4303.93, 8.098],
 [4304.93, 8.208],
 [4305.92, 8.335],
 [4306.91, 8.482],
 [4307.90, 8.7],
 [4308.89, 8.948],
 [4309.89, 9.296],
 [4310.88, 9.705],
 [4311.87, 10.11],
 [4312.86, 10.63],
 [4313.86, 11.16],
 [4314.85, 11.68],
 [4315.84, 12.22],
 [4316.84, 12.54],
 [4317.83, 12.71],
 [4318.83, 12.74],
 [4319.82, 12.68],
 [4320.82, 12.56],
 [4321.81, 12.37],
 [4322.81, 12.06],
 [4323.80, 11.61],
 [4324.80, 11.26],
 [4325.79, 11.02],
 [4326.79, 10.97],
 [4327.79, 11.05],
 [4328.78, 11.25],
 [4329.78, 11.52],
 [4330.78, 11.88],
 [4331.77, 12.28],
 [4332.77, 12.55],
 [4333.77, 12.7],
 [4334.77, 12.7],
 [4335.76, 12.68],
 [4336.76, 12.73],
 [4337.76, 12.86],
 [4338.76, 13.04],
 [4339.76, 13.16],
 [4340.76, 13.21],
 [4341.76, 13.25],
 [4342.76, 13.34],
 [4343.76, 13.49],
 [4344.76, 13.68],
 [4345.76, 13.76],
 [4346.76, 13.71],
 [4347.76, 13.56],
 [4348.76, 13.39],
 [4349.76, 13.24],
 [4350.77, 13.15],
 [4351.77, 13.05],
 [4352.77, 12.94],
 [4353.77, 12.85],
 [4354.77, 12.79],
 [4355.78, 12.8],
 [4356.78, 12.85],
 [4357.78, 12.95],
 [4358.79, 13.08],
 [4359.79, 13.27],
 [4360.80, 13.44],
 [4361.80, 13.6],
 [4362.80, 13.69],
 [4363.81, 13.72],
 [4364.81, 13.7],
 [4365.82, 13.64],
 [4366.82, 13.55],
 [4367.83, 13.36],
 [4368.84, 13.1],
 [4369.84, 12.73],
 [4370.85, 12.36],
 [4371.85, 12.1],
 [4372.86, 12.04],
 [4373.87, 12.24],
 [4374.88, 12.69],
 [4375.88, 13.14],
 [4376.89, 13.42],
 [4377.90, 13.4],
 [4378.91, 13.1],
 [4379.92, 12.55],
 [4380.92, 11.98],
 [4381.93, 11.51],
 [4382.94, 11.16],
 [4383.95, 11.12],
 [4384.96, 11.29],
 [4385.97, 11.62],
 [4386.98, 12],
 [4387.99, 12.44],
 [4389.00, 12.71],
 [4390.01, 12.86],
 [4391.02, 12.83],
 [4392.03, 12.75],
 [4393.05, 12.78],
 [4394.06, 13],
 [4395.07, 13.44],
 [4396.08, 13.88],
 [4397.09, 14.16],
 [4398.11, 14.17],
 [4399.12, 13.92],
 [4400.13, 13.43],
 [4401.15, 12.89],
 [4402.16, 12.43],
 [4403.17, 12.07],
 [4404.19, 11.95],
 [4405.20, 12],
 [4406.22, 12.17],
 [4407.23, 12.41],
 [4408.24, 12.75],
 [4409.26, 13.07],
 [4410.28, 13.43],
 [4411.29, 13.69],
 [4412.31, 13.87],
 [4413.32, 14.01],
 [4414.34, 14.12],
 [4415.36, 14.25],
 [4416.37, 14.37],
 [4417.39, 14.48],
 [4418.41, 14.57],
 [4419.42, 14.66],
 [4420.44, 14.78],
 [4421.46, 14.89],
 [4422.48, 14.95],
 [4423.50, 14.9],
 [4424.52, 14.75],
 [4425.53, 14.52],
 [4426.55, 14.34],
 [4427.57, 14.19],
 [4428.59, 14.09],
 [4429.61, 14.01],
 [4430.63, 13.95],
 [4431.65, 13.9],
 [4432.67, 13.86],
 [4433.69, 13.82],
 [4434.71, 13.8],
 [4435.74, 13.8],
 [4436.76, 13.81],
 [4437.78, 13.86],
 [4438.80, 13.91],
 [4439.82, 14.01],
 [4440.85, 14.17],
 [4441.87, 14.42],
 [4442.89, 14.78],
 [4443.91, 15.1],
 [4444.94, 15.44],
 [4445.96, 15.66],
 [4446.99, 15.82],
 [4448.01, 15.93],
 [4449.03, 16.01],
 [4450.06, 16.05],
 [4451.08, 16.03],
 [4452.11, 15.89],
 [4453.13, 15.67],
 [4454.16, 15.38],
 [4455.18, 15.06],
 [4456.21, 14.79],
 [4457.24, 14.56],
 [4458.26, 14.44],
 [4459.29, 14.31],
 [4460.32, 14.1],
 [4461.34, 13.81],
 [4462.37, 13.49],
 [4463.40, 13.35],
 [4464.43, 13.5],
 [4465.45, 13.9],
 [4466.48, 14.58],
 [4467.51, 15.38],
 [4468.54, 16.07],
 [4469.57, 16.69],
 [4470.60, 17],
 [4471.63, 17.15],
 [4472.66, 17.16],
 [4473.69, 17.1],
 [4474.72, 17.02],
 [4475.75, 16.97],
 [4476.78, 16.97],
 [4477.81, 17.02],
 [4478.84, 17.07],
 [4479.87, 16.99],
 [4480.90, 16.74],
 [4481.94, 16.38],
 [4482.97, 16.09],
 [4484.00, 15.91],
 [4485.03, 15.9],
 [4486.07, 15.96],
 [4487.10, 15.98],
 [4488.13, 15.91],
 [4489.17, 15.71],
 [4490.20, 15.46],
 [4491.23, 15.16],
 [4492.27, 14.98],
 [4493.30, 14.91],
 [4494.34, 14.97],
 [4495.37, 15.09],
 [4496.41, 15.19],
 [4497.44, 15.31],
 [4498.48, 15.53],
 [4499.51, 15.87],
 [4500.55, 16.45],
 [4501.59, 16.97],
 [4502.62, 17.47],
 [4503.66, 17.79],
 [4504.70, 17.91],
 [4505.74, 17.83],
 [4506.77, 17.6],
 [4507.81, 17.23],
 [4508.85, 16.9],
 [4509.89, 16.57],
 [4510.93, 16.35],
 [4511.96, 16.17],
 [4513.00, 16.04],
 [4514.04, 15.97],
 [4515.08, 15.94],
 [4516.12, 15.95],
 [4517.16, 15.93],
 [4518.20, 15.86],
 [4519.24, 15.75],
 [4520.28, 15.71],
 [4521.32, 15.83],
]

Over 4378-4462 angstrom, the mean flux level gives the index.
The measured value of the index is 13.8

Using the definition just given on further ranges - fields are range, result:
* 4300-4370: 12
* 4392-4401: 13.5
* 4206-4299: 11.1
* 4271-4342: 11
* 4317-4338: 12.1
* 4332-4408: 12.9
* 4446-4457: 15.6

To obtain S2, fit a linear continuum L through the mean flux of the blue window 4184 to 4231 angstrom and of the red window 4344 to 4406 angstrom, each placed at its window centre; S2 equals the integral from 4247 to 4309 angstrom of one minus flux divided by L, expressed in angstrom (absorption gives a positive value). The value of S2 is 7.2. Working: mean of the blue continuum 11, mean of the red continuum 12.9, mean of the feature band 10.4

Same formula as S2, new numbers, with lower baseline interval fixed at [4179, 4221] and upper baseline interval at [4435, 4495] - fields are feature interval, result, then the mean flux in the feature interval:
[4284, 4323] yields 7.3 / 10.4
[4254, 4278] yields 2.6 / 10.9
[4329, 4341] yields 0.7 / 12.6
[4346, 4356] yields 0.3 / 13.2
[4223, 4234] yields 1.3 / 10.2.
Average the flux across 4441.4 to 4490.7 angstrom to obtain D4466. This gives 15.6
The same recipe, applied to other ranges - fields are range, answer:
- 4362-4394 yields 12.6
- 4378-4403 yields 12.7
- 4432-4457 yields 14.9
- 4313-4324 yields 12.2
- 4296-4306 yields 8.75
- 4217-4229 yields 11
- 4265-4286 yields 10.8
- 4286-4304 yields 9.98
